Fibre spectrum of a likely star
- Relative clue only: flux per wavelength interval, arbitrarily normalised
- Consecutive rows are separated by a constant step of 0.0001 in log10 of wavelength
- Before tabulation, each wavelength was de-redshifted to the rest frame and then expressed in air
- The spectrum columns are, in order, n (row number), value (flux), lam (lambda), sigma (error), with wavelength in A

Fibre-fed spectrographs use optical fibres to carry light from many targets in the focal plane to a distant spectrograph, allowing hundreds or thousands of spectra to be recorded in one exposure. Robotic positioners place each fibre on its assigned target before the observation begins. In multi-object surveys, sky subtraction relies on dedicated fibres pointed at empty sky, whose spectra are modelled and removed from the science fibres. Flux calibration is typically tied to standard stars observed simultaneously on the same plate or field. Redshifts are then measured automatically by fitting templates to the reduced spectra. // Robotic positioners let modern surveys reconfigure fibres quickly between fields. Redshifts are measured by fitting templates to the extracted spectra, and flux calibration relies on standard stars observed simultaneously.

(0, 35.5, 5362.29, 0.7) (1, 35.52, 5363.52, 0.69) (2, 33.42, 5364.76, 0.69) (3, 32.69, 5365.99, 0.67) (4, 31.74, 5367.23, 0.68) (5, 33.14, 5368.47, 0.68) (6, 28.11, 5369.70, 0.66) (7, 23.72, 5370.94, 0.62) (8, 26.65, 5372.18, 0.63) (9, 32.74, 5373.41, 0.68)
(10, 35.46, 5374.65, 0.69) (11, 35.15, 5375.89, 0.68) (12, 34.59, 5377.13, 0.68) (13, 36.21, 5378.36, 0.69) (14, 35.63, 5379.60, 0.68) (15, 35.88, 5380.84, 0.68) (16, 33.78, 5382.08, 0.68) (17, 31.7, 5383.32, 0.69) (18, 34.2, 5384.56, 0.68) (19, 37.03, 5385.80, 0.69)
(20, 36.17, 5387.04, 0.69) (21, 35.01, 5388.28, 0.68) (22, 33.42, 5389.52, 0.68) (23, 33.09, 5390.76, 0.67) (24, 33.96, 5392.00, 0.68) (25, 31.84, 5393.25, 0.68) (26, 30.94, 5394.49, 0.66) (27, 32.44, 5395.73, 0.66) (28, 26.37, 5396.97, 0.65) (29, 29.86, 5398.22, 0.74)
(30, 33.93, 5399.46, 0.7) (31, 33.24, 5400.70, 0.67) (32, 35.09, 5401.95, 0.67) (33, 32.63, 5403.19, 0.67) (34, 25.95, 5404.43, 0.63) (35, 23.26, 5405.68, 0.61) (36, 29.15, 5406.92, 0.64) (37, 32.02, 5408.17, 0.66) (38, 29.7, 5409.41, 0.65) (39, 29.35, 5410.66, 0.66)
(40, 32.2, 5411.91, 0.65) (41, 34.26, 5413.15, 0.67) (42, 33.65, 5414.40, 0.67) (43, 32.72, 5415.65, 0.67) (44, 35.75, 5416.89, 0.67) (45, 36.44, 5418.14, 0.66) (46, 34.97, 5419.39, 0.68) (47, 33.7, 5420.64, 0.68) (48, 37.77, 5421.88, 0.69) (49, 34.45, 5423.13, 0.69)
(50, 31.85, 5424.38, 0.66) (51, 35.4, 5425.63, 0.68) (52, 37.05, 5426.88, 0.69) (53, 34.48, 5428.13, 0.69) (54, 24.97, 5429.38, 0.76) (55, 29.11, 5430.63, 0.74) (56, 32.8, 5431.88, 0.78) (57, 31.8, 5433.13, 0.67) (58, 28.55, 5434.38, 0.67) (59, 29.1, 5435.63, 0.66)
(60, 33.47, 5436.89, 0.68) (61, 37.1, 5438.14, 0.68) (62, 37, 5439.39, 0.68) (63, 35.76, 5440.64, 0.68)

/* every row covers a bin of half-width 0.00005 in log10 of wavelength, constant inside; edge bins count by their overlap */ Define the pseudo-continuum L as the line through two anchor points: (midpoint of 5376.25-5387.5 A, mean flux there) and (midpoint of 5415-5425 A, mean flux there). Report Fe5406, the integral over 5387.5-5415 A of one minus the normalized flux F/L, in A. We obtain 2.69 A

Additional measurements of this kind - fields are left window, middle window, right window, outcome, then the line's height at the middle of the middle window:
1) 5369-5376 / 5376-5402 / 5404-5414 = -3.2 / 29.8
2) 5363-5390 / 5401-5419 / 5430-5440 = 0.6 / 32.7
